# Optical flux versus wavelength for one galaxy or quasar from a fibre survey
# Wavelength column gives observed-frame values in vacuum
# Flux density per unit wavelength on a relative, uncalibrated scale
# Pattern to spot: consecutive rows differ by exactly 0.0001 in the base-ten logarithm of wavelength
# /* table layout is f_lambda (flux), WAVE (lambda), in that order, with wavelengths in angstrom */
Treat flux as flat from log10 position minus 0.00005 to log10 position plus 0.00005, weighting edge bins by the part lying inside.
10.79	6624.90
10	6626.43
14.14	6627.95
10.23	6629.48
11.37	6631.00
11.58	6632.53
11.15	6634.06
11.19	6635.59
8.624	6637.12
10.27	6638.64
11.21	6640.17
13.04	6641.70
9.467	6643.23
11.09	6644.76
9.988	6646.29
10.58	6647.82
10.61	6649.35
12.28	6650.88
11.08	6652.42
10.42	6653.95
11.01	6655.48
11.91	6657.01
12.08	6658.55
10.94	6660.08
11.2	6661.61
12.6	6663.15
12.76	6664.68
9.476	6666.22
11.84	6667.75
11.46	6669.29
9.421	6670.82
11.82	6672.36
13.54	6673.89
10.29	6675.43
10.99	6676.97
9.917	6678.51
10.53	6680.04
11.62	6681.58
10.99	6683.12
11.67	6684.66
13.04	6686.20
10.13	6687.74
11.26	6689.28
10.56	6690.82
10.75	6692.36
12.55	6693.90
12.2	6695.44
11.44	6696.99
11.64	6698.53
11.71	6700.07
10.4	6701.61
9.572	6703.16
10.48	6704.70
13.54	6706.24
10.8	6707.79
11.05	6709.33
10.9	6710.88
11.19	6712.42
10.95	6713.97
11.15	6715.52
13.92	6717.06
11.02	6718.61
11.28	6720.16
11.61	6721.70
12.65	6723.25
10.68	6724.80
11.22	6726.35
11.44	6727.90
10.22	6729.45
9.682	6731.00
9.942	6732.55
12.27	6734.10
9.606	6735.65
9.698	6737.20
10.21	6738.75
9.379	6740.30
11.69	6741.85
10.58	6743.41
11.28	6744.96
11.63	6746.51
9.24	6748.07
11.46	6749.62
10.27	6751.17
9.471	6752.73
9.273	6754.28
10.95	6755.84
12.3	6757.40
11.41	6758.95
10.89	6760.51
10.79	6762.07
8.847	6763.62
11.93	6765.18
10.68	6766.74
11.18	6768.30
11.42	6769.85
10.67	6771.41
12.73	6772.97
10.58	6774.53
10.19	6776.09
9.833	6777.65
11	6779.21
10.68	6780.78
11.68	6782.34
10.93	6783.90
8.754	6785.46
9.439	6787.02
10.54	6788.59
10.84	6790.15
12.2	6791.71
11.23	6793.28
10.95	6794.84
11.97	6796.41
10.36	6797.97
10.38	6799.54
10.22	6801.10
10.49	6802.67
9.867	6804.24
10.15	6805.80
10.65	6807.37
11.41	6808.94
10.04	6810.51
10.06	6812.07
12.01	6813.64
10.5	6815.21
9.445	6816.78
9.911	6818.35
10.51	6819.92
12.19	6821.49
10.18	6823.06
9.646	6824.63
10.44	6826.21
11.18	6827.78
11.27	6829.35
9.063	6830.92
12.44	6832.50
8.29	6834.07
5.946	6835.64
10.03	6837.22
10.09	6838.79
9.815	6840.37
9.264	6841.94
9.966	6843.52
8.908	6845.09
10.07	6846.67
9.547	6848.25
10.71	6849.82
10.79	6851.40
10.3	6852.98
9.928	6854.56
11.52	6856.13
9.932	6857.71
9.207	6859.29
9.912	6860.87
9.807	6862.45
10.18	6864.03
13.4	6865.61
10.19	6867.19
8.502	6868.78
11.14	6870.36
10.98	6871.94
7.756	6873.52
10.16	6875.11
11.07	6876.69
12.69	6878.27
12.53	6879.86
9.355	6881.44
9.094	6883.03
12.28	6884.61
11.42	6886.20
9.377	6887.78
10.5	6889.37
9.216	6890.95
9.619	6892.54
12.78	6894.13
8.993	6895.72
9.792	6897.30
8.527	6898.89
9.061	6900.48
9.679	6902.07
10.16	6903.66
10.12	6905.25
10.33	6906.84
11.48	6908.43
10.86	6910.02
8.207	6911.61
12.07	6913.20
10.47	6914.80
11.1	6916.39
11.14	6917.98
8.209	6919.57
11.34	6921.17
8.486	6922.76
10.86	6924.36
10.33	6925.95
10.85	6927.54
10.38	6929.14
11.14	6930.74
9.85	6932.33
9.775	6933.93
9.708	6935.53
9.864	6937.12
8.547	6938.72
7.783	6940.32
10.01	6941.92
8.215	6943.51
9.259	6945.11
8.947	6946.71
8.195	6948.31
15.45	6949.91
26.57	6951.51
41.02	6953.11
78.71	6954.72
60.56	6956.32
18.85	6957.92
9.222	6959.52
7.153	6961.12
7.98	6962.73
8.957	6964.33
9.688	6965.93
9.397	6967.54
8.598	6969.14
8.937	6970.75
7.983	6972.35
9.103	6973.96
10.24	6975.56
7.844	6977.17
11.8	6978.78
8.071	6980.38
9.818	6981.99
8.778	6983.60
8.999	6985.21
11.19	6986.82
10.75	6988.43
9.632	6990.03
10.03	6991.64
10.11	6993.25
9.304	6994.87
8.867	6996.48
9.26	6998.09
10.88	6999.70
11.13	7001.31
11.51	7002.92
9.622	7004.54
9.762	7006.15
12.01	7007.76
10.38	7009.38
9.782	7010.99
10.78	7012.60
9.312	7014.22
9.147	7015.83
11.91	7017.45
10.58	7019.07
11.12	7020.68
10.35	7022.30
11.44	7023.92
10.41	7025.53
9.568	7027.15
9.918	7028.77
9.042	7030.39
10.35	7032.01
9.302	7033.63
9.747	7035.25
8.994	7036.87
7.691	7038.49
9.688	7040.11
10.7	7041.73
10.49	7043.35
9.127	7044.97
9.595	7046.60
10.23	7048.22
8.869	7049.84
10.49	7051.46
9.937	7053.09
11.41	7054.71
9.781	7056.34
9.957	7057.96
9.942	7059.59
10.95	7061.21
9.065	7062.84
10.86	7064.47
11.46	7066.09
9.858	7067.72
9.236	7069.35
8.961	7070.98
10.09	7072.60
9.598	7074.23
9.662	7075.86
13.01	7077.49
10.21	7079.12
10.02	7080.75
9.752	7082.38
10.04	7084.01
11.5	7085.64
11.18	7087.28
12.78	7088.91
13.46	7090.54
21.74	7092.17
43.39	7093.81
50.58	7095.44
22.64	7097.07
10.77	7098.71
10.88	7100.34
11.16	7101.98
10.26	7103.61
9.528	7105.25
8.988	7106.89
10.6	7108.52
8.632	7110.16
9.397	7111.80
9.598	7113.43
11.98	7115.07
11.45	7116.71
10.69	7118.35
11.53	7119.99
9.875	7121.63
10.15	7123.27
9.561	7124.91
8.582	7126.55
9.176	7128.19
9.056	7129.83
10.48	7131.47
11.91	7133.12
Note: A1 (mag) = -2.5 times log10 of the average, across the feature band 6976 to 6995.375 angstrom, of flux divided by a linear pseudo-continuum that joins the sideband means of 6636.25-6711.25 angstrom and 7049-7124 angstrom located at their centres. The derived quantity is 0.25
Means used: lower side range 11.2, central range 9.71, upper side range 12.5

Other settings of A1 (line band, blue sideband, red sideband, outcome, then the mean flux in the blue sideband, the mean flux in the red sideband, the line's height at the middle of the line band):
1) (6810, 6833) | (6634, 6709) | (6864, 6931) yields 0.01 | 11.2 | 10.4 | 10.6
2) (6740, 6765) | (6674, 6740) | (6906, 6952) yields 0.04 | 11.1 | 10.6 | 11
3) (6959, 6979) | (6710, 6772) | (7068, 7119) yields 0.38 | 10.9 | 13.6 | 12.6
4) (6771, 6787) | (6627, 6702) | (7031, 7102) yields 0.09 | 11.2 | 12.5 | 11.6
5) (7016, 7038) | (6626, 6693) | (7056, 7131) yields 0.20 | 11.1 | 12.4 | 12.2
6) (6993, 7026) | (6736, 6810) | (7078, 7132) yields 0.21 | 10.7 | 13.3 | 12.6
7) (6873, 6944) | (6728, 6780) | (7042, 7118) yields 0.14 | 10.7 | 12.4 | 11.5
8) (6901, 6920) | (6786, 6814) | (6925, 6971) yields 0.36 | 10.7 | 15.7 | 14.4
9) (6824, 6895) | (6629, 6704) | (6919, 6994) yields 0.23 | 11.1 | 13.4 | 12.6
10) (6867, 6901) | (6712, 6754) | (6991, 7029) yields 0.03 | 10.9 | 10.3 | 10.6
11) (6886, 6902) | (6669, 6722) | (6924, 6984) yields 0.34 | 11.3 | 14.2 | 13.5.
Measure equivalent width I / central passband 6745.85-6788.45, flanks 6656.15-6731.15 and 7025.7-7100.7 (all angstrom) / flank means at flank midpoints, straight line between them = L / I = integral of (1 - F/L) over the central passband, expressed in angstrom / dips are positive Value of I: 3.14 angstrom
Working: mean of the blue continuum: 11.3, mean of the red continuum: 12.3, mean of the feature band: 10.7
